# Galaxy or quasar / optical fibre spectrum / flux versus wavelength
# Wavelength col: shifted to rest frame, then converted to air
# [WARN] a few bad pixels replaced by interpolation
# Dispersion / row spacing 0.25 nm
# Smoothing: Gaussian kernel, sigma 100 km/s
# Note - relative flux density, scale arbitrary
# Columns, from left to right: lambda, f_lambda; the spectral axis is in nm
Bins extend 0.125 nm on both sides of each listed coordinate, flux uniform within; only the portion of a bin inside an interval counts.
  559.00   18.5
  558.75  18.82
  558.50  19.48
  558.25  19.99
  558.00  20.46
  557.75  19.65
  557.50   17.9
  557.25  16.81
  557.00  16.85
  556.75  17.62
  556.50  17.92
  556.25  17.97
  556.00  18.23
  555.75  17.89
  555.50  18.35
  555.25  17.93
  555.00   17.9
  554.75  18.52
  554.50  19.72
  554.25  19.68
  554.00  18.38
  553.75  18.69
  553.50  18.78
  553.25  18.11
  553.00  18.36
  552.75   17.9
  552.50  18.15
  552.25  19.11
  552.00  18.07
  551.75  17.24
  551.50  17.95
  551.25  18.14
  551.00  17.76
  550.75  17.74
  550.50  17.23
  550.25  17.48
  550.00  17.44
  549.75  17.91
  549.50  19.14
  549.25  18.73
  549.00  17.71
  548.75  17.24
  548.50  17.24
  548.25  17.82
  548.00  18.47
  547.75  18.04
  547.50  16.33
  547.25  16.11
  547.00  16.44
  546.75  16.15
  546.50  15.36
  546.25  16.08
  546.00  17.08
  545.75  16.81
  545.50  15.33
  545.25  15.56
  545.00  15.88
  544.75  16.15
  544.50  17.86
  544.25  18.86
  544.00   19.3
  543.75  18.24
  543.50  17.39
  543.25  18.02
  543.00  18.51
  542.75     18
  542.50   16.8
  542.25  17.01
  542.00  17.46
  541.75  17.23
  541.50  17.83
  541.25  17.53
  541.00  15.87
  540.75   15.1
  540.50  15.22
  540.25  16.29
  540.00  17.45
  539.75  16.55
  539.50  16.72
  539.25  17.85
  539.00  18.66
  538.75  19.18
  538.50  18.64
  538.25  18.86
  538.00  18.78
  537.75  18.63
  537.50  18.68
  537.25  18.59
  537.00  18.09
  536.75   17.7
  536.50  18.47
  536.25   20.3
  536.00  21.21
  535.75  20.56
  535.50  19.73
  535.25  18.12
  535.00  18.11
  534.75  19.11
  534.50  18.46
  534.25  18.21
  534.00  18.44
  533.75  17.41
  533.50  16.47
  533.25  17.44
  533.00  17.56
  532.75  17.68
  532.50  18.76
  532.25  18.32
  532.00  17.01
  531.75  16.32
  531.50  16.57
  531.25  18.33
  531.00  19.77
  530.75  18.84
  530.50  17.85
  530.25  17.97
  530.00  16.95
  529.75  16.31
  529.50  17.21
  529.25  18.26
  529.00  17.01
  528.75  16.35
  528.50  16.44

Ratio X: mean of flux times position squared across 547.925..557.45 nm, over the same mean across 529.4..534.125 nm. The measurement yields 1.1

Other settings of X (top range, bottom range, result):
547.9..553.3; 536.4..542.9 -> 1.06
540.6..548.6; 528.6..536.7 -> 0.99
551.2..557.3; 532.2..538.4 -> 1.05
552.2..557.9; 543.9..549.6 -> 1.10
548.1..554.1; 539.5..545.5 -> 1.09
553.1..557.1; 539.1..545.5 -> 1.12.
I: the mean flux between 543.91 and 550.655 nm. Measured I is 17.2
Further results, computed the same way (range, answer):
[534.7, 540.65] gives 18.4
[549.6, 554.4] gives 18.1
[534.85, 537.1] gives 19.2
